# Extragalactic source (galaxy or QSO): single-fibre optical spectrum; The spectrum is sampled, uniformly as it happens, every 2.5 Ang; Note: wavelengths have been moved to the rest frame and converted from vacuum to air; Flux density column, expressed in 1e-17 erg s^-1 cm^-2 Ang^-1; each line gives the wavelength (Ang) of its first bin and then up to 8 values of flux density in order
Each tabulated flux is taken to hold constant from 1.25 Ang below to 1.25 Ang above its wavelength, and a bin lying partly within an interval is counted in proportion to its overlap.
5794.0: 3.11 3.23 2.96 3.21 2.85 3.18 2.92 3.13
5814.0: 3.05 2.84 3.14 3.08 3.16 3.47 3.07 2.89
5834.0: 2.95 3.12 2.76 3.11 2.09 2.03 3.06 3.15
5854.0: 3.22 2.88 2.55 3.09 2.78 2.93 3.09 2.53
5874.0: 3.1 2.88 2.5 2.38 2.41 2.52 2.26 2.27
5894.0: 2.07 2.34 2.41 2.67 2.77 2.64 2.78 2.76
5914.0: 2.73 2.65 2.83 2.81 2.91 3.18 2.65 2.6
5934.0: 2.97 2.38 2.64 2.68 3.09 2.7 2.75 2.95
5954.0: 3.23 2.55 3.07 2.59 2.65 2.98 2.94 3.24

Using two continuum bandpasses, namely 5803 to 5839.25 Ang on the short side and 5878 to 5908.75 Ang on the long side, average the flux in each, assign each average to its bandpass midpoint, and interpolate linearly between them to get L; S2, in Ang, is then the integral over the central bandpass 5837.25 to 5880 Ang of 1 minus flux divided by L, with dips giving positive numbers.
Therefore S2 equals -1.3 Ang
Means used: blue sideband 3.05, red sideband 2.45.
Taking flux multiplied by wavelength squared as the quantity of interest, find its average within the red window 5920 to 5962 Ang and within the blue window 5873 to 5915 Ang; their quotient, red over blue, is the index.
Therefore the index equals 1.12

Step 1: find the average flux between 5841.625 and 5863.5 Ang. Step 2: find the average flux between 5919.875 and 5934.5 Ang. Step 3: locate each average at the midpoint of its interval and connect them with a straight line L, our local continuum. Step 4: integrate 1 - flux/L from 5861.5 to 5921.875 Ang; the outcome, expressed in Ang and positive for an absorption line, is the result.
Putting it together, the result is 3.80 Ang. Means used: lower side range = 2.78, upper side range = 2.85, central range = 2.64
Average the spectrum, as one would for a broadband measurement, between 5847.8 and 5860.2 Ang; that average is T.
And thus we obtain 2.97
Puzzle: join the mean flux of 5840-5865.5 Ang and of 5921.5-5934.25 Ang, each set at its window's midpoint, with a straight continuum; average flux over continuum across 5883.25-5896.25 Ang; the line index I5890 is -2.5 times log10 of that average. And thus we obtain 0.22 mag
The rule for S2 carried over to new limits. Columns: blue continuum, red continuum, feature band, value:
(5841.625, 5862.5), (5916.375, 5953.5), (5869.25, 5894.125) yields 2.2 Ang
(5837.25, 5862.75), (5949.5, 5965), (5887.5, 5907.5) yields 2.8 Ang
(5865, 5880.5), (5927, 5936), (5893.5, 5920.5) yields 1.5 Ang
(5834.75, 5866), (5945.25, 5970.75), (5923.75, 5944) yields 0.6 Ang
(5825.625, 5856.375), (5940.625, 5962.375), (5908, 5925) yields 0.5 Ang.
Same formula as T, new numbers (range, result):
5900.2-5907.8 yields 2.69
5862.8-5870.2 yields 2.93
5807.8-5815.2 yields 3.03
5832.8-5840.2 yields 2.94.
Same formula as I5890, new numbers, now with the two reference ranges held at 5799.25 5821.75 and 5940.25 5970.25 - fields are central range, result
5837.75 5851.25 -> 0.13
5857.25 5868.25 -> 0.04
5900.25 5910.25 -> 0.08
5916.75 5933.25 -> 0.02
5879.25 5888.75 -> 0.21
